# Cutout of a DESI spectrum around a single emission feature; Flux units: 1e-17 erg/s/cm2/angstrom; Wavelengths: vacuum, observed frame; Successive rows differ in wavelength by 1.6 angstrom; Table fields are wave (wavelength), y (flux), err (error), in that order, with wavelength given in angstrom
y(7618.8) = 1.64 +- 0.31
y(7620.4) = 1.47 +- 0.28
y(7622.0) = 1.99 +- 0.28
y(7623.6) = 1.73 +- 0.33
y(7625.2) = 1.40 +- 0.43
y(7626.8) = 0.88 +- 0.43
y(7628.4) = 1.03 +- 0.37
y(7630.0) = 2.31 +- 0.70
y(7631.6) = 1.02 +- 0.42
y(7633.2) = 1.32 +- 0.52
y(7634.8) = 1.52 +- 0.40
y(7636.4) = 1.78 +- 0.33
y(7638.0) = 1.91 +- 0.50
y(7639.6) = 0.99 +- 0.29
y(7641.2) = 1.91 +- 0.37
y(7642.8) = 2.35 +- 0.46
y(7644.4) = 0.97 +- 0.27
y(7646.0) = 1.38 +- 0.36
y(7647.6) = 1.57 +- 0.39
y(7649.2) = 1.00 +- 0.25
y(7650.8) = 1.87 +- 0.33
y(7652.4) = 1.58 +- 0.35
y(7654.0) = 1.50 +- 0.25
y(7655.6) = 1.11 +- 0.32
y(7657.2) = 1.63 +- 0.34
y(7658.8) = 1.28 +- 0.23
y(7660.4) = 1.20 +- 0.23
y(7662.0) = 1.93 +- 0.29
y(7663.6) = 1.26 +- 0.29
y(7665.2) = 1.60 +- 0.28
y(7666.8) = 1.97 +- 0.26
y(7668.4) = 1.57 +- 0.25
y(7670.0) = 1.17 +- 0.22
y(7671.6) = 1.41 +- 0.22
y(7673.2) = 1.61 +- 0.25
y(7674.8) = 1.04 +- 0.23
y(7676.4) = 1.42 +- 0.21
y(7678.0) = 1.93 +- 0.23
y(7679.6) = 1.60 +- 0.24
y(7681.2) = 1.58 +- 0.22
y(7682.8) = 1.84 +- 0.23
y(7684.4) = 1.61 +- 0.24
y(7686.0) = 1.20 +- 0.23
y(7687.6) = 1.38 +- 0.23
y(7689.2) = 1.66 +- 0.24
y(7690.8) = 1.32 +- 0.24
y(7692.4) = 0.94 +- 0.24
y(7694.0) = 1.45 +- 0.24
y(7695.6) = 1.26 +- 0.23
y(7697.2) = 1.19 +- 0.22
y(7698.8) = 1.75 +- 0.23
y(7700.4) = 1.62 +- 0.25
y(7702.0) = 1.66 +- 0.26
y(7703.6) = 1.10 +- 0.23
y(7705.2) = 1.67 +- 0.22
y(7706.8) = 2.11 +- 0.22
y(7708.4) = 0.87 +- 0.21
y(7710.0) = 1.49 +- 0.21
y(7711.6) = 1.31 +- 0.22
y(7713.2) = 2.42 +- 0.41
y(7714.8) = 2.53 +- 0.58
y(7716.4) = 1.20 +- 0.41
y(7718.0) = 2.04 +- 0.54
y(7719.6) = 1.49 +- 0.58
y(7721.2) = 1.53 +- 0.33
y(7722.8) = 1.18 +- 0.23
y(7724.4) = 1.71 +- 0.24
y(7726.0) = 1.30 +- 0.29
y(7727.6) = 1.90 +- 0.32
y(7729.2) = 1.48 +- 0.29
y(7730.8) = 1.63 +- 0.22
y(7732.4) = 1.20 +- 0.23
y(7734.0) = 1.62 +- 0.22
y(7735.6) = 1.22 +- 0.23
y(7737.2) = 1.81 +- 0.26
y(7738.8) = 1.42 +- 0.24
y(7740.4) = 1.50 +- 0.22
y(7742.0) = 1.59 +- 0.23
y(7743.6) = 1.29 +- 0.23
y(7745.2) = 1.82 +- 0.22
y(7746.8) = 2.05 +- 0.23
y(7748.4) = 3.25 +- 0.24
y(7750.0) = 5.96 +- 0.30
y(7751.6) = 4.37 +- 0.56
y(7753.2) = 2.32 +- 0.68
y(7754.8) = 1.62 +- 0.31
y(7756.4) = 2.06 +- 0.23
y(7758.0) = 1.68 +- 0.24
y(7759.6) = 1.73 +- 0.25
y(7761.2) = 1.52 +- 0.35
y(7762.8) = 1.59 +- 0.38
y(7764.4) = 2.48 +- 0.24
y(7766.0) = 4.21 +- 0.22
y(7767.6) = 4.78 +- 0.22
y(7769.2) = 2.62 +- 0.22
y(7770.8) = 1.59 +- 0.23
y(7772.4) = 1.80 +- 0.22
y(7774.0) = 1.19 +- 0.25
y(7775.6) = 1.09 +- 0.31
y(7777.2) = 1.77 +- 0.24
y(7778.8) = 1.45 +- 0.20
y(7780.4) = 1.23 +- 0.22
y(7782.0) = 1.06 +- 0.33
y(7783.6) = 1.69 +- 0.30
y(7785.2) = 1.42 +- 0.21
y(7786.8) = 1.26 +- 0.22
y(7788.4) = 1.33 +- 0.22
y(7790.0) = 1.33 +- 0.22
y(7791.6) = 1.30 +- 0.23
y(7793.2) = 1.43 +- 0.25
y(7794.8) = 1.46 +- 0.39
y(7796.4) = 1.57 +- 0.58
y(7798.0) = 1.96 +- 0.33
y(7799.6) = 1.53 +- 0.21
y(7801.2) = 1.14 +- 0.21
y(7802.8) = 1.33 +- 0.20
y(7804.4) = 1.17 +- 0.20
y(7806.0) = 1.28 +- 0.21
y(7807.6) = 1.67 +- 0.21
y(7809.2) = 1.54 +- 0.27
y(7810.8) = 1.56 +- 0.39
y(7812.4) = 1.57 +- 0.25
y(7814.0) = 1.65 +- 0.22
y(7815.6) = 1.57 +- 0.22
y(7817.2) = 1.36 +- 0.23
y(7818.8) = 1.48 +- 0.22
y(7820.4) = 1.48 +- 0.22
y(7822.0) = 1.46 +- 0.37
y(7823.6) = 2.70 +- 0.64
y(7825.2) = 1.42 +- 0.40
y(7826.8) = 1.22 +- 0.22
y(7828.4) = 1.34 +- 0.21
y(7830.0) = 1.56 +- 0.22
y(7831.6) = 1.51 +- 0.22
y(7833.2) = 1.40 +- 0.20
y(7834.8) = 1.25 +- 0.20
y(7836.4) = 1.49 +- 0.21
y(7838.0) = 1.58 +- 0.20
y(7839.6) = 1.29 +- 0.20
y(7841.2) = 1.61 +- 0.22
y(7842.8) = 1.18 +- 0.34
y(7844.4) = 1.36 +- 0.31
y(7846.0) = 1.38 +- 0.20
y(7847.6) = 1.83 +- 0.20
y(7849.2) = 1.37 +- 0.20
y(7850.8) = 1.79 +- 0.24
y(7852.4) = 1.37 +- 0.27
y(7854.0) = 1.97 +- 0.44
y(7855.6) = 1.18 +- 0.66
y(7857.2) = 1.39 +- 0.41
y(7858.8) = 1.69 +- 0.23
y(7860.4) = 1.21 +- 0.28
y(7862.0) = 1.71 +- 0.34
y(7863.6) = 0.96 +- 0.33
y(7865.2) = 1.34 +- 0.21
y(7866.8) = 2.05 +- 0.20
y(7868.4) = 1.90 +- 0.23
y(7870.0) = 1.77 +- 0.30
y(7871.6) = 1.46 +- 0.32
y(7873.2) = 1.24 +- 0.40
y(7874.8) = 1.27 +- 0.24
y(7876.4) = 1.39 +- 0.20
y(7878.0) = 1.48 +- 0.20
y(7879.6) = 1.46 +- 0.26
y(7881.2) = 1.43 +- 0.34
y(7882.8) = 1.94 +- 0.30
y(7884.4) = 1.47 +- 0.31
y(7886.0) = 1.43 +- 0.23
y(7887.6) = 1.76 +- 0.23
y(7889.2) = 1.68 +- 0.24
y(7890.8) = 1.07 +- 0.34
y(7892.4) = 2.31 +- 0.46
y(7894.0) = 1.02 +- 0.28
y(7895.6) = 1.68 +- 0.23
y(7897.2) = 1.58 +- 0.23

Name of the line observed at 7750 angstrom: [S II] 6716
